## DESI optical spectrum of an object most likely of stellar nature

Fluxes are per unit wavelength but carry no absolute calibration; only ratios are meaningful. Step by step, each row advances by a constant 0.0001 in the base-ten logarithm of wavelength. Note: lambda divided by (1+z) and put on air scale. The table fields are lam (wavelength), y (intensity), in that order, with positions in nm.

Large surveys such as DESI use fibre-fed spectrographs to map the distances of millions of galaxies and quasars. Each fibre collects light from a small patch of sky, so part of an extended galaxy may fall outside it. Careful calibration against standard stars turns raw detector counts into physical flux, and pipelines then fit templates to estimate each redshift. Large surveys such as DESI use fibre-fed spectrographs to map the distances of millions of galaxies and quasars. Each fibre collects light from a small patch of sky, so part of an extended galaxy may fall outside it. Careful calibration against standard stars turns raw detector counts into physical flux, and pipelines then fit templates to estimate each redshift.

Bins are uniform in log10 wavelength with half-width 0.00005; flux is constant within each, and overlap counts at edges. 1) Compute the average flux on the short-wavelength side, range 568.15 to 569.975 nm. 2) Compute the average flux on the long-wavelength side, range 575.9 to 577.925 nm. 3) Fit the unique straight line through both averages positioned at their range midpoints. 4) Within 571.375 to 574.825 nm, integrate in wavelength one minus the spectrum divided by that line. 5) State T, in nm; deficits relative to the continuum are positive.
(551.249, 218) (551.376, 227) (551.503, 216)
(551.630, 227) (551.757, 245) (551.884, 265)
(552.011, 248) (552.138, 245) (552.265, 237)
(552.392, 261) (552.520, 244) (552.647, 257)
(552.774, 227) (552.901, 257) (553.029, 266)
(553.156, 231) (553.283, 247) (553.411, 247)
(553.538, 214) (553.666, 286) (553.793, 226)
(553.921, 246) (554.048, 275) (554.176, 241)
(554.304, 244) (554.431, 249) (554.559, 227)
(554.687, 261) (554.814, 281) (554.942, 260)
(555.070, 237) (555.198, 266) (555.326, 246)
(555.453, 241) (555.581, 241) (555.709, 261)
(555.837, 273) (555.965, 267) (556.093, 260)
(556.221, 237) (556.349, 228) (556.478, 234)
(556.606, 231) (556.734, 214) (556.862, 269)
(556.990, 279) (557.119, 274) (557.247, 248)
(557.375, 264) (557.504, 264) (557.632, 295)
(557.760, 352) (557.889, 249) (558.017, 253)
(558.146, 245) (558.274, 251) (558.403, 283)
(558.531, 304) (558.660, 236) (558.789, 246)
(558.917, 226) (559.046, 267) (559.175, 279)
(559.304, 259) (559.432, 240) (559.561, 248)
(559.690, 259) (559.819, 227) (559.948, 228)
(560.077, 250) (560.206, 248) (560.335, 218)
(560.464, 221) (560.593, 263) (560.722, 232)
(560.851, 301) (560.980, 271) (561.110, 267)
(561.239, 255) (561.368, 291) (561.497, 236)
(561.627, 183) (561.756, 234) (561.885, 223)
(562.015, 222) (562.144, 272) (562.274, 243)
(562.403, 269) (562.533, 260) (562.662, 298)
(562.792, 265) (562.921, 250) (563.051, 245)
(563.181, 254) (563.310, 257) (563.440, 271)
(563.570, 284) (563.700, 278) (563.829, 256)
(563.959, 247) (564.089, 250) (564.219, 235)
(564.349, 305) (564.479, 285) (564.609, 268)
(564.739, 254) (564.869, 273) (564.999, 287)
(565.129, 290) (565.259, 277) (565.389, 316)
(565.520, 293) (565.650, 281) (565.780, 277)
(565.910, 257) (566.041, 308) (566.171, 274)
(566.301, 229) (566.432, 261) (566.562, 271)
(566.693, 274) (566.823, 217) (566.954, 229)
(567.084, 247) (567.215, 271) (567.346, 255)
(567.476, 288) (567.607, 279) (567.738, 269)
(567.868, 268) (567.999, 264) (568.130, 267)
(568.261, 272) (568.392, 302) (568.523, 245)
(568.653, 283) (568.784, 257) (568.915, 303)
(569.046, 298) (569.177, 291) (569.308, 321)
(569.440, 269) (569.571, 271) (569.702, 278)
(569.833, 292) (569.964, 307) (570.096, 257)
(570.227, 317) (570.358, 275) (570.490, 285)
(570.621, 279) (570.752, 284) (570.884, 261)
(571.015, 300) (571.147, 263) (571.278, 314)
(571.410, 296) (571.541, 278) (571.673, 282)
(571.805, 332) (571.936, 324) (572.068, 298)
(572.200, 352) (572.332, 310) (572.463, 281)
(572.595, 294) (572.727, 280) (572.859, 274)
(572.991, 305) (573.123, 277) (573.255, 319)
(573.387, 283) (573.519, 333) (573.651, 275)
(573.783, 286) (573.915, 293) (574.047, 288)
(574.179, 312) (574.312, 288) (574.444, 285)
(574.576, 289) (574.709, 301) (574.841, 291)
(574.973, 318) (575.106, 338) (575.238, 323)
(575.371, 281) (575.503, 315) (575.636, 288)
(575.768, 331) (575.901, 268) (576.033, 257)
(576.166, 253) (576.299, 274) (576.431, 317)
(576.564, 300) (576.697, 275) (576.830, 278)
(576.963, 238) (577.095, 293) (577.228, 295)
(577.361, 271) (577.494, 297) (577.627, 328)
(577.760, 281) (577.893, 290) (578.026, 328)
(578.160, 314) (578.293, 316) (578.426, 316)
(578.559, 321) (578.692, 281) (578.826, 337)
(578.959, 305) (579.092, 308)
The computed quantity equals -0.17 nm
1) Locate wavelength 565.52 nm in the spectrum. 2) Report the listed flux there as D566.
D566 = 293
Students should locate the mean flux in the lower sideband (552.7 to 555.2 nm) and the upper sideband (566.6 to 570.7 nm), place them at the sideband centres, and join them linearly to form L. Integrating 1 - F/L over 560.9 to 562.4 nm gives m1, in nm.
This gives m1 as 0.09 nm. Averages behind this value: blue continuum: 249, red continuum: 275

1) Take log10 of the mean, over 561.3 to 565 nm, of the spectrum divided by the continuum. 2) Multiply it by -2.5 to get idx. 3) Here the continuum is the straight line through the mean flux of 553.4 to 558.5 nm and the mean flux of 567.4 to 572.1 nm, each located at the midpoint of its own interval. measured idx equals 0.054 mag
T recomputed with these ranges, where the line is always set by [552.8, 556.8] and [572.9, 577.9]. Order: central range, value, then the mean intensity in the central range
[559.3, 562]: 0.17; 245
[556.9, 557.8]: -0.09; 280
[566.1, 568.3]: 0.11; 261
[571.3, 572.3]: -0.08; 309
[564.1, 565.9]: -0.05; 279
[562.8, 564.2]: 0.04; 259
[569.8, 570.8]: -0.02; 287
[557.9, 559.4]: -0.01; 258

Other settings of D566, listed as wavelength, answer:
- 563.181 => 254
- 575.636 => 288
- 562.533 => 260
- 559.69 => 259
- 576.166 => 253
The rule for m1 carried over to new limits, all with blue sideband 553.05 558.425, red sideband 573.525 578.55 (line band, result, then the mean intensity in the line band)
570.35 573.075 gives -0.07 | 294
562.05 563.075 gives 0.02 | 262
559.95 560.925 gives 0.06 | 247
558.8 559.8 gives 0.04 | 252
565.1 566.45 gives -0.02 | 279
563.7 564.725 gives 0.03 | 264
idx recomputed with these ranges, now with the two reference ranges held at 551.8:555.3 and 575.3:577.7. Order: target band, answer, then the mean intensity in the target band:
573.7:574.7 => -0.03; 292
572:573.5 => -0.07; 299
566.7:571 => 0.00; 275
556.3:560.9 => 0.01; 255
